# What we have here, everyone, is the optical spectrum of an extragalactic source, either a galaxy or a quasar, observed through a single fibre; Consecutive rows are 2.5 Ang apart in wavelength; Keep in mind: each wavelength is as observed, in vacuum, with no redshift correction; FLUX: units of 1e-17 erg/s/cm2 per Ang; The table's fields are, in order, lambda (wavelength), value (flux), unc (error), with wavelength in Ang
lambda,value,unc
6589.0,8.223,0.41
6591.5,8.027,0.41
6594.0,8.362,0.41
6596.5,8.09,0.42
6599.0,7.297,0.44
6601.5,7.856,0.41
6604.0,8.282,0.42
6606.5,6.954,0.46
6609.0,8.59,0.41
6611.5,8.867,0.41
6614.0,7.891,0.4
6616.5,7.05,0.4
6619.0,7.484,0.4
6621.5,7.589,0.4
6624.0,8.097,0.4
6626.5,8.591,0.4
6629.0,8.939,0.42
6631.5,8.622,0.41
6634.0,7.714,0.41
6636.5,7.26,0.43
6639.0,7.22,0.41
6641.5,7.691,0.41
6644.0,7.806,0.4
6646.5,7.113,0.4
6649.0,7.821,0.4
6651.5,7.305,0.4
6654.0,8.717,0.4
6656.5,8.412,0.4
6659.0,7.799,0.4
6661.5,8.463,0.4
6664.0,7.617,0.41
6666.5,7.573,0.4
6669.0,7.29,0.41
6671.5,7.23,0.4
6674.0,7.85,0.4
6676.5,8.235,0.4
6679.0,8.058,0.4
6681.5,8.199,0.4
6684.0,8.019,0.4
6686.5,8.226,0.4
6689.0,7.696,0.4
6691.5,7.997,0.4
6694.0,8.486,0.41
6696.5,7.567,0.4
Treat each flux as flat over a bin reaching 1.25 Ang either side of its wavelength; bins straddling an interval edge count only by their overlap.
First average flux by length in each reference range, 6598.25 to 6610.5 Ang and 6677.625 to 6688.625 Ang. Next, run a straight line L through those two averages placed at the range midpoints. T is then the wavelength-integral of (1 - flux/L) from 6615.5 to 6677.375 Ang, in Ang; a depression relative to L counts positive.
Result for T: 1.2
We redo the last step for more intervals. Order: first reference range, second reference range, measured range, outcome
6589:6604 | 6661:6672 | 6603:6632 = -0.7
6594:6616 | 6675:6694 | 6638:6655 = 0.8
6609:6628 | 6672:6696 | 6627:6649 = 0.5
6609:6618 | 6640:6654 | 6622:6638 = -0.7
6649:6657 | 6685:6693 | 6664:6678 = 0.7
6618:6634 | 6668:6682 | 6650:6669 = 0.0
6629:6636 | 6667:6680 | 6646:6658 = 0.1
